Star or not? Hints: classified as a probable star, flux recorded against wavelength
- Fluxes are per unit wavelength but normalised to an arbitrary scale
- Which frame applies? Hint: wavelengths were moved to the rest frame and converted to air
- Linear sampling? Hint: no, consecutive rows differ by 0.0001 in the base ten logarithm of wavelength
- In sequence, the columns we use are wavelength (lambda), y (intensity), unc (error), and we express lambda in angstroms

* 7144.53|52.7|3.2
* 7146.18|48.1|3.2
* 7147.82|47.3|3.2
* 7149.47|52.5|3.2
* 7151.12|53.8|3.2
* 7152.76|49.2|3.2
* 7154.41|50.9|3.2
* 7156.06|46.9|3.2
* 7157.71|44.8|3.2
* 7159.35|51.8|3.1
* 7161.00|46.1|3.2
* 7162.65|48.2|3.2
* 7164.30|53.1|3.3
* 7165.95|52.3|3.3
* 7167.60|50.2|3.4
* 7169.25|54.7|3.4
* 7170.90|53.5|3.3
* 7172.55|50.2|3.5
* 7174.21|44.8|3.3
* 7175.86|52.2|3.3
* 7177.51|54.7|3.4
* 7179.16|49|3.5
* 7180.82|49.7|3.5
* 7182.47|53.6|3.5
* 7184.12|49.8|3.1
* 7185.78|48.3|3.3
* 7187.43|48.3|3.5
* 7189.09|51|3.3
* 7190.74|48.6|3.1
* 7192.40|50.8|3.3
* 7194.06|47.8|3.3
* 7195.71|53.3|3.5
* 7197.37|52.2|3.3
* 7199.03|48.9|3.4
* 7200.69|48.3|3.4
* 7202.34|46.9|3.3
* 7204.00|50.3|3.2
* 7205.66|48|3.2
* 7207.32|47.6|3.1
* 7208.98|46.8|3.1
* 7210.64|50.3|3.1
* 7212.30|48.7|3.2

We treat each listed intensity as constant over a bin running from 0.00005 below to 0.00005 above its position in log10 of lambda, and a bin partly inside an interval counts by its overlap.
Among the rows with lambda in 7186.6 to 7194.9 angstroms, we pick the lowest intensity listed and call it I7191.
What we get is 47.8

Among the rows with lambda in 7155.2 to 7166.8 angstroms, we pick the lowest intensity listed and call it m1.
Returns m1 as 44.8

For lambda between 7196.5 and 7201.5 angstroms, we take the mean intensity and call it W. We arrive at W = 49.8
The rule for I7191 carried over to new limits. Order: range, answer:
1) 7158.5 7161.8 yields 46.1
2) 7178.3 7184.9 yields 49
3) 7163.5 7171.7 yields 50.2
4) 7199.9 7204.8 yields 46.9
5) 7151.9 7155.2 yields 49.2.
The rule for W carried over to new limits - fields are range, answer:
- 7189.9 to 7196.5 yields 50.1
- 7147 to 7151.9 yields 51.1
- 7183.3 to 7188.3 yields 48.8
